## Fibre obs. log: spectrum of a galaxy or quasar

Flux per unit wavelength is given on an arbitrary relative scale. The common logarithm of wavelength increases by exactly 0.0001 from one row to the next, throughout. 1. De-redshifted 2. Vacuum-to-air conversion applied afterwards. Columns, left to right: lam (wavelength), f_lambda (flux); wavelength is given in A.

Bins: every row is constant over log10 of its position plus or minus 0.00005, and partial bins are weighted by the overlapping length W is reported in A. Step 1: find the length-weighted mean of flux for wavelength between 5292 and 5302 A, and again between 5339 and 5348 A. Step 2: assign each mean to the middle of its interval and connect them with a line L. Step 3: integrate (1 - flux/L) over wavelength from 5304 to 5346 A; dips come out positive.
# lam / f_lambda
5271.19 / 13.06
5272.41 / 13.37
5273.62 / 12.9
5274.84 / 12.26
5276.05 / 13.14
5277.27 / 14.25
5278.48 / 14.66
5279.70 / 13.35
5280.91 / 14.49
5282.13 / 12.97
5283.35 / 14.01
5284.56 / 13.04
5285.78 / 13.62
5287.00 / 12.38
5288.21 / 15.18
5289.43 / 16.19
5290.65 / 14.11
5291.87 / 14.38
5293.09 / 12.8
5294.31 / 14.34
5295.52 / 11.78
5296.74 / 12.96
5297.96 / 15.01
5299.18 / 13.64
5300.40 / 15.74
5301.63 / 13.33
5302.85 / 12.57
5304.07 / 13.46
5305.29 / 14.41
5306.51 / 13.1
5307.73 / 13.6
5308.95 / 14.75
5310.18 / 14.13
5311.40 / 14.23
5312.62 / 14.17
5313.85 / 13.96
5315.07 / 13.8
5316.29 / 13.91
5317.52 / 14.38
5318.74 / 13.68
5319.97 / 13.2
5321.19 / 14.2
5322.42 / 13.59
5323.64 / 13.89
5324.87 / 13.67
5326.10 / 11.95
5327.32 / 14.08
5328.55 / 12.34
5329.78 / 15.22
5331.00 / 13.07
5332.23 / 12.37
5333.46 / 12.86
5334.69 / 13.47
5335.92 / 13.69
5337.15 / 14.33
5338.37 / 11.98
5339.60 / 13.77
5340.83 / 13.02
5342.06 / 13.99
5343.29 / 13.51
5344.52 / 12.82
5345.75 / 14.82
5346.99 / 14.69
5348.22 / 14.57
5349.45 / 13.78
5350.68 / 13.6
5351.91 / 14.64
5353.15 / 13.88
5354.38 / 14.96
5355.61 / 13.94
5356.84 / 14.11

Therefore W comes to 0.5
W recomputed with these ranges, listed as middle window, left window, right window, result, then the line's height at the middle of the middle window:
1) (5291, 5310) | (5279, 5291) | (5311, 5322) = 0.3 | 13.9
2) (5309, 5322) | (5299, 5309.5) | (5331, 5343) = -0.3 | 13.6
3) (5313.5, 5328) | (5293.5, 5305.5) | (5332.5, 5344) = -0.2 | 13.5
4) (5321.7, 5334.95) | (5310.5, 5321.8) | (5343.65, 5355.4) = 0.7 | 14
